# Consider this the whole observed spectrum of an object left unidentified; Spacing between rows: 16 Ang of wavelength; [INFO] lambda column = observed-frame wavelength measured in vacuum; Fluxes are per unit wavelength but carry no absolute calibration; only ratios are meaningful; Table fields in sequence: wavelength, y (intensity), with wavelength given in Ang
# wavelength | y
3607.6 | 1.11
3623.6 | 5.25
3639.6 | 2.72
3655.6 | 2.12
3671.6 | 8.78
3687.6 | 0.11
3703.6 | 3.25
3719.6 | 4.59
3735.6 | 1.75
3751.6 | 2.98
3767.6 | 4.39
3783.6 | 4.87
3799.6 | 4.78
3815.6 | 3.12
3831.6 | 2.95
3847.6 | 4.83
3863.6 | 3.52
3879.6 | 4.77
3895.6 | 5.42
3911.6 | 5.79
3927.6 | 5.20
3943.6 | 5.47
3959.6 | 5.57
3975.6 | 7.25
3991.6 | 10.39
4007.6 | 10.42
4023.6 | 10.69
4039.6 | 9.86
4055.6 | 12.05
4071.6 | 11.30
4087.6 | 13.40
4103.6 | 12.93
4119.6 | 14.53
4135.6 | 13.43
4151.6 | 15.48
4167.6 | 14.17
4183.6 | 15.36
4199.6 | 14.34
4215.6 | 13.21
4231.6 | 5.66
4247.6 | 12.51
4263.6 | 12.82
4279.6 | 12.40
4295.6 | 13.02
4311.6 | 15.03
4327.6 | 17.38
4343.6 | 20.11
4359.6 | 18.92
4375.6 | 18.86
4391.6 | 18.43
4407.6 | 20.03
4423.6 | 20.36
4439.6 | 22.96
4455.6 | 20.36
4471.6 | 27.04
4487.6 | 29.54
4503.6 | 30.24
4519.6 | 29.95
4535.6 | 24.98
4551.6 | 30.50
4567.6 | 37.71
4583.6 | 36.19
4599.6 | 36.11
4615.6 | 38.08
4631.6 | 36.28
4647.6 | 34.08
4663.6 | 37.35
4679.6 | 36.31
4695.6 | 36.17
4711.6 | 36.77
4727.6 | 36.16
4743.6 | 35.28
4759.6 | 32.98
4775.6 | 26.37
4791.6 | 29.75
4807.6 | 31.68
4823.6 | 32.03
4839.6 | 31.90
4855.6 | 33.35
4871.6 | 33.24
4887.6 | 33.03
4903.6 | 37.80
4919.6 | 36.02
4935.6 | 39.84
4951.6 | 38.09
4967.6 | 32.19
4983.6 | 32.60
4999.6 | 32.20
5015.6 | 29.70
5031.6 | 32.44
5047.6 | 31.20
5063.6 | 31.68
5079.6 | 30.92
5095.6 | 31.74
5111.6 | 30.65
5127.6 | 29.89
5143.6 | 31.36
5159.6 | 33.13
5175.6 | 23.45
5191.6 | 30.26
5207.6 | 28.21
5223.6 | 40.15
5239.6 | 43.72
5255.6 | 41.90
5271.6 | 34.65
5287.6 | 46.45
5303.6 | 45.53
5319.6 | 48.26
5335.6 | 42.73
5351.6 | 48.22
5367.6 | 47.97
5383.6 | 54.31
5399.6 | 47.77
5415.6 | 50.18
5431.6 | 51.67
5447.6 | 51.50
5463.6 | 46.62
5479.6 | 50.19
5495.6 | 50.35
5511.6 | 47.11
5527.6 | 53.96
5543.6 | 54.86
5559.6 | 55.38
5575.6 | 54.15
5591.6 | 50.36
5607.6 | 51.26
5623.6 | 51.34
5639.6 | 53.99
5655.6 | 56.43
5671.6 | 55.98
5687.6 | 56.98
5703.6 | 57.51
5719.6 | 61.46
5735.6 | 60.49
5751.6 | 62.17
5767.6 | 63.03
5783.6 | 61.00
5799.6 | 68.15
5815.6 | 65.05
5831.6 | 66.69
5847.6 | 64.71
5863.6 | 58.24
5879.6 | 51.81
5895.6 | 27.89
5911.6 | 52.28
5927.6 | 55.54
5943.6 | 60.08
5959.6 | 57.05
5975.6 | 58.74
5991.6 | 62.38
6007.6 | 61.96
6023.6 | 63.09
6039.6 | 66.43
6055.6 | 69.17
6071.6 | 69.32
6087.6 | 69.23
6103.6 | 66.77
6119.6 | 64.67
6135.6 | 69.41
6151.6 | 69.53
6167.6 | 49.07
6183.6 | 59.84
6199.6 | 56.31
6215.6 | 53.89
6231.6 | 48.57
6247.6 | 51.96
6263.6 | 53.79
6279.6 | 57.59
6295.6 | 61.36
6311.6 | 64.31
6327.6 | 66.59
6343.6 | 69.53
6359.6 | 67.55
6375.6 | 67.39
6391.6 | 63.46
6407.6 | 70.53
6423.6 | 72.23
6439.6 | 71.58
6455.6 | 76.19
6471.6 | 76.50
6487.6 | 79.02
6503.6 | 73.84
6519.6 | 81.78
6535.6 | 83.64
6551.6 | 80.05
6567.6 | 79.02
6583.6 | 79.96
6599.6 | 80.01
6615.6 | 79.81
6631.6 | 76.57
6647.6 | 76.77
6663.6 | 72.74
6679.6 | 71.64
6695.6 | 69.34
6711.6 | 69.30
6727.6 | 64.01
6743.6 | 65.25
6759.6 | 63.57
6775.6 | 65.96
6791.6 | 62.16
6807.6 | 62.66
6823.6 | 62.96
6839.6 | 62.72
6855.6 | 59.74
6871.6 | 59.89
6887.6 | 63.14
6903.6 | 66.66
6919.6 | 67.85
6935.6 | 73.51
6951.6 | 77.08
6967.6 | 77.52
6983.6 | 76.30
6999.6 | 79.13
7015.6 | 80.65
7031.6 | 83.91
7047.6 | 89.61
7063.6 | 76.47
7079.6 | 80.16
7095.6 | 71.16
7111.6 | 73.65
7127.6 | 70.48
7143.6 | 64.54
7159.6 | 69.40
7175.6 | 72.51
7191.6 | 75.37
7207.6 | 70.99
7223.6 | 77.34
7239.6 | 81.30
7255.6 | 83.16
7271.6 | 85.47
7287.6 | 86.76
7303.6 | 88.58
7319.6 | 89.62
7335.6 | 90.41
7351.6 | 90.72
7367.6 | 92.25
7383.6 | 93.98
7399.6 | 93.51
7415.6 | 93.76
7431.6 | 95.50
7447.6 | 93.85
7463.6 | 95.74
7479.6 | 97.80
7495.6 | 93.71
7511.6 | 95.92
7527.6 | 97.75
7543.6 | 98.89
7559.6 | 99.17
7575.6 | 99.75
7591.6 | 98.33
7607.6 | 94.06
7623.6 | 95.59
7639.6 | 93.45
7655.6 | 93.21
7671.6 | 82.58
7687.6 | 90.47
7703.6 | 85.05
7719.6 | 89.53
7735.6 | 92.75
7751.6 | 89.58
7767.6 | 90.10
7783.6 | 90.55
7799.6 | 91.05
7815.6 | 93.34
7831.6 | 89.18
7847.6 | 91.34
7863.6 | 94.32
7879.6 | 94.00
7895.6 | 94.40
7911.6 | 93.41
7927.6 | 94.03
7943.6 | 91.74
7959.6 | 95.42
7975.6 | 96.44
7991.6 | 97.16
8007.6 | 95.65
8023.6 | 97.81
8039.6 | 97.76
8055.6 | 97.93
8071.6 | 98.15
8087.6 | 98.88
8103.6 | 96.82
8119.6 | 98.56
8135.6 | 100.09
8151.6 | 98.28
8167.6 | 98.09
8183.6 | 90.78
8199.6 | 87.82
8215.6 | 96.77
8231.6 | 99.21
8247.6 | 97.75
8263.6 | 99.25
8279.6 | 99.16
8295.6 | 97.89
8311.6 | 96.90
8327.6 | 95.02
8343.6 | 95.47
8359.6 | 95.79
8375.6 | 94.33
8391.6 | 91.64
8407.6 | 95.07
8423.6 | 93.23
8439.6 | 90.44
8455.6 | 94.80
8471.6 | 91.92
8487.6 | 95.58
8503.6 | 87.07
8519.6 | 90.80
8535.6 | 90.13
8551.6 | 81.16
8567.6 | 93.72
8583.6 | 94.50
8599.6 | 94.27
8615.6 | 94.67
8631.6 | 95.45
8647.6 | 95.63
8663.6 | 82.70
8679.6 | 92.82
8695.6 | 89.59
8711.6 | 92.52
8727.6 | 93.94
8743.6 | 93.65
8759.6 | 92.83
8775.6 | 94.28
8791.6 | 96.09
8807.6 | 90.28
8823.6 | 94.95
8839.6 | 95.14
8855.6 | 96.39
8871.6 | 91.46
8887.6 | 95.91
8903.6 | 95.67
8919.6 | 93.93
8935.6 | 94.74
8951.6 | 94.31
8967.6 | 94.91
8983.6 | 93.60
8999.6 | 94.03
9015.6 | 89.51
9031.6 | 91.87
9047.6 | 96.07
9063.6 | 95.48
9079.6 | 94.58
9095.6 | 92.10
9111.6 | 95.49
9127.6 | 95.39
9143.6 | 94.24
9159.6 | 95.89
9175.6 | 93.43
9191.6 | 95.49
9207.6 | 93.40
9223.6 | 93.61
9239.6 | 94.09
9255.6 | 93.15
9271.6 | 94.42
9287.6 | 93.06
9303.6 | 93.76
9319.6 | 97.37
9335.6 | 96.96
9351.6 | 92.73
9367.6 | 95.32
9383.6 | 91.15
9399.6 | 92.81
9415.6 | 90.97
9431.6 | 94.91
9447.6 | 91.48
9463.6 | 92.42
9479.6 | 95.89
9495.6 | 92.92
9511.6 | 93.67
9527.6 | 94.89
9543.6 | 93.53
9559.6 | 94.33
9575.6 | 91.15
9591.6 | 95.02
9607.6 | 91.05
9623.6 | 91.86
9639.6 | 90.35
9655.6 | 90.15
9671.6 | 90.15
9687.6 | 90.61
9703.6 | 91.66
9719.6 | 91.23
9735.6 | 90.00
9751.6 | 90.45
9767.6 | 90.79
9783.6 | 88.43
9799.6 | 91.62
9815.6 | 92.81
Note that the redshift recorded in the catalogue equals 0.000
